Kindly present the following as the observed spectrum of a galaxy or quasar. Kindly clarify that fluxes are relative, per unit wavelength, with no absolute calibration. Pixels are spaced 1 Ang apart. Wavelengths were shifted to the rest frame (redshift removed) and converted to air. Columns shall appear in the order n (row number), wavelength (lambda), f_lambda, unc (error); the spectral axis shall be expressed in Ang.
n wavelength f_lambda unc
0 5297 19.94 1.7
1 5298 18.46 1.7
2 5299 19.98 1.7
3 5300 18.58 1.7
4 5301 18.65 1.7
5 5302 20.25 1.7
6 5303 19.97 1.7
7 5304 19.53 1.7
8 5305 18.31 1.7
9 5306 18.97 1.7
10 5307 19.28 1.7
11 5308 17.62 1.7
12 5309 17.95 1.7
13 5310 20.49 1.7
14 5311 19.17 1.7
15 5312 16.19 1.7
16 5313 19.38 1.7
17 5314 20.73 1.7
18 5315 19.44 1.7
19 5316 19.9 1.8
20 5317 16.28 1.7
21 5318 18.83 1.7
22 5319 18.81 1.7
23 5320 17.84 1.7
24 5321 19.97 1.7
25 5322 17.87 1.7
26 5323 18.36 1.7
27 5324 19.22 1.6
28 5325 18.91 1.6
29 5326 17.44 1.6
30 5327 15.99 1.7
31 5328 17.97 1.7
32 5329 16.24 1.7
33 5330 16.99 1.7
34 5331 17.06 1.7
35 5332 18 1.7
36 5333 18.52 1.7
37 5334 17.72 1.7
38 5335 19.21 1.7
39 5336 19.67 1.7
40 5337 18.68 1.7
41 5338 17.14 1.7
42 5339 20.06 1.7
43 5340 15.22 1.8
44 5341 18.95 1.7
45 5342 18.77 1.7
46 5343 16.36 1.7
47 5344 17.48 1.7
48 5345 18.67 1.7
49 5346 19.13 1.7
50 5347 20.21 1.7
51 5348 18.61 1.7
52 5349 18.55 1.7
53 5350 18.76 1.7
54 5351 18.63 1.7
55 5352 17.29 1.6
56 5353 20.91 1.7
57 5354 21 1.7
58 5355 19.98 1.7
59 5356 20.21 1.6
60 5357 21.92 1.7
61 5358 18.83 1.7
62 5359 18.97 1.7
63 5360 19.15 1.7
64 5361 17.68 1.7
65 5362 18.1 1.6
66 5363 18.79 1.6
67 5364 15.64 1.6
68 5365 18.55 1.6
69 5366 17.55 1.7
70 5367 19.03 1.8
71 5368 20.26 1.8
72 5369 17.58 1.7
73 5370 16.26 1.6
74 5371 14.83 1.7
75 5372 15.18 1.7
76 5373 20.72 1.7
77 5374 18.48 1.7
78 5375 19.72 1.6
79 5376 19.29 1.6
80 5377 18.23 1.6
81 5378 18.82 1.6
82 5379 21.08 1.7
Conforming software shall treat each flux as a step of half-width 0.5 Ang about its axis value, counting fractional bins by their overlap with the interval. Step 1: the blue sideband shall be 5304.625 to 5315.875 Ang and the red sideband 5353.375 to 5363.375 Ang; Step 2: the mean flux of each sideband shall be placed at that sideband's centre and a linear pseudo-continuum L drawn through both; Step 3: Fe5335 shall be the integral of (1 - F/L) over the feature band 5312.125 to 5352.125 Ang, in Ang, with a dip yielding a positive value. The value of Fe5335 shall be 1.8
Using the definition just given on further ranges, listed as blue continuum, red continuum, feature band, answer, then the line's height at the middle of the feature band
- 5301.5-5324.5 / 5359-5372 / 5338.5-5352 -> -0.1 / 18.2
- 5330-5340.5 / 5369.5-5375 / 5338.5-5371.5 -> -1.6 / 17.7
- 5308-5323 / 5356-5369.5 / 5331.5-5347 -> 0.3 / 18.7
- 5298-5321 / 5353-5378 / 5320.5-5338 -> 0.7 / 18.8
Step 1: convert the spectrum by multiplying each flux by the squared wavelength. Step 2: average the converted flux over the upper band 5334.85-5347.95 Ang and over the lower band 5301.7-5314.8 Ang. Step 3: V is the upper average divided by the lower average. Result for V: 0.98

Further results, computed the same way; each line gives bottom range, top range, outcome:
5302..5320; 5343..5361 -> 1.03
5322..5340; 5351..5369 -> 1.07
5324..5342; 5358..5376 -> 1.02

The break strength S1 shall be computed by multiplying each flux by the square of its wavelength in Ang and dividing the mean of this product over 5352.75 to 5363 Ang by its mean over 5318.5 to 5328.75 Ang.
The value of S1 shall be 1.09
